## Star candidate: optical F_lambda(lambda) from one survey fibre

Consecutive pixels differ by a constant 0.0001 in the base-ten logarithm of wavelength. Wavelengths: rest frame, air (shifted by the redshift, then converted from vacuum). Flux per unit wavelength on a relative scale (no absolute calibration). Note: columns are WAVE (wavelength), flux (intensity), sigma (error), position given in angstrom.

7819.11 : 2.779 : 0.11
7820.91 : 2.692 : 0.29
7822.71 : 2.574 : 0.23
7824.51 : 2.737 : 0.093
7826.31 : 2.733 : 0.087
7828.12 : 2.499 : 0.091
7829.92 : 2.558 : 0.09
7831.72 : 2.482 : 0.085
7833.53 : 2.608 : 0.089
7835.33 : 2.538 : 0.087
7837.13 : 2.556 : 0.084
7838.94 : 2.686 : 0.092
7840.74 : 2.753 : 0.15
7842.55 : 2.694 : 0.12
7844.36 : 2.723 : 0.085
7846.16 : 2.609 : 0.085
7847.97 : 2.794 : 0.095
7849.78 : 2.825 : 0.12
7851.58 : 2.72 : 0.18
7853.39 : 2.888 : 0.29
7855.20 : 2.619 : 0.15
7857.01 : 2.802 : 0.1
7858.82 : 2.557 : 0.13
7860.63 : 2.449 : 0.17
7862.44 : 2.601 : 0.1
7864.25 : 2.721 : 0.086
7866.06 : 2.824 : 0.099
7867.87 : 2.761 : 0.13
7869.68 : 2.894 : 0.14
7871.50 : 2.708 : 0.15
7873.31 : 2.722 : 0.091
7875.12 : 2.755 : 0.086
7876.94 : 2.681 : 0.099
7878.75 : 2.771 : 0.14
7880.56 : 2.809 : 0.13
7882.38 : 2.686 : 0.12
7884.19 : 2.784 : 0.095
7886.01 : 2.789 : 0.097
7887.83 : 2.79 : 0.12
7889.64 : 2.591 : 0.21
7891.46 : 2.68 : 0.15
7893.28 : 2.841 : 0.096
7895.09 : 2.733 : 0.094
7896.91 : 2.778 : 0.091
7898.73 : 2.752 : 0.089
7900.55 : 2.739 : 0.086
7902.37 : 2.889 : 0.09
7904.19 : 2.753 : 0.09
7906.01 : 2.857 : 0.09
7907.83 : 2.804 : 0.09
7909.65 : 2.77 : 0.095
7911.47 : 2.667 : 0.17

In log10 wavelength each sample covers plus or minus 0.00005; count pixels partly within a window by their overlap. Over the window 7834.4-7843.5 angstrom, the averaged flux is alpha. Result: 2.65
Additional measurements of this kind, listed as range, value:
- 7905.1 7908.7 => 2.83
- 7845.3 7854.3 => 2.77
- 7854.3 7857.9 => 2.71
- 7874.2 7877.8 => 2.72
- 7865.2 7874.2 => 2.78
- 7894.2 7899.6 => 2.75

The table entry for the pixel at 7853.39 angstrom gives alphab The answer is 2.888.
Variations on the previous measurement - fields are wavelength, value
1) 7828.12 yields 2.499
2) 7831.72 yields 2.482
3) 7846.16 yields 2.609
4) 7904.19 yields 2.753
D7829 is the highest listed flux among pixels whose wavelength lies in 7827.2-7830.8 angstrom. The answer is 2.558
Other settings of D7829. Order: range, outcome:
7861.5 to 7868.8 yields 2.824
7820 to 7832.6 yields 2.737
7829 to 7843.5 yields 2.753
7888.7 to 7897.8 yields 2.841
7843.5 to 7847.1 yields 2.723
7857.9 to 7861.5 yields 2.557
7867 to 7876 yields 2.894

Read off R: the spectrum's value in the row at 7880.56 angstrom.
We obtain 2.809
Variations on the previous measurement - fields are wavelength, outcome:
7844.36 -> 2.723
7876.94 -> 2.681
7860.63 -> 2.449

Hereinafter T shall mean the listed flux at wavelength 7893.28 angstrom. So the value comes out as 2.841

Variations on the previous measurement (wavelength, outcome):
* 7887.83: 2.79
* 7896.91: 2.778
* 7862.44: 2.601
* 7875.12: 2.755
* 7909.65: 2.77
